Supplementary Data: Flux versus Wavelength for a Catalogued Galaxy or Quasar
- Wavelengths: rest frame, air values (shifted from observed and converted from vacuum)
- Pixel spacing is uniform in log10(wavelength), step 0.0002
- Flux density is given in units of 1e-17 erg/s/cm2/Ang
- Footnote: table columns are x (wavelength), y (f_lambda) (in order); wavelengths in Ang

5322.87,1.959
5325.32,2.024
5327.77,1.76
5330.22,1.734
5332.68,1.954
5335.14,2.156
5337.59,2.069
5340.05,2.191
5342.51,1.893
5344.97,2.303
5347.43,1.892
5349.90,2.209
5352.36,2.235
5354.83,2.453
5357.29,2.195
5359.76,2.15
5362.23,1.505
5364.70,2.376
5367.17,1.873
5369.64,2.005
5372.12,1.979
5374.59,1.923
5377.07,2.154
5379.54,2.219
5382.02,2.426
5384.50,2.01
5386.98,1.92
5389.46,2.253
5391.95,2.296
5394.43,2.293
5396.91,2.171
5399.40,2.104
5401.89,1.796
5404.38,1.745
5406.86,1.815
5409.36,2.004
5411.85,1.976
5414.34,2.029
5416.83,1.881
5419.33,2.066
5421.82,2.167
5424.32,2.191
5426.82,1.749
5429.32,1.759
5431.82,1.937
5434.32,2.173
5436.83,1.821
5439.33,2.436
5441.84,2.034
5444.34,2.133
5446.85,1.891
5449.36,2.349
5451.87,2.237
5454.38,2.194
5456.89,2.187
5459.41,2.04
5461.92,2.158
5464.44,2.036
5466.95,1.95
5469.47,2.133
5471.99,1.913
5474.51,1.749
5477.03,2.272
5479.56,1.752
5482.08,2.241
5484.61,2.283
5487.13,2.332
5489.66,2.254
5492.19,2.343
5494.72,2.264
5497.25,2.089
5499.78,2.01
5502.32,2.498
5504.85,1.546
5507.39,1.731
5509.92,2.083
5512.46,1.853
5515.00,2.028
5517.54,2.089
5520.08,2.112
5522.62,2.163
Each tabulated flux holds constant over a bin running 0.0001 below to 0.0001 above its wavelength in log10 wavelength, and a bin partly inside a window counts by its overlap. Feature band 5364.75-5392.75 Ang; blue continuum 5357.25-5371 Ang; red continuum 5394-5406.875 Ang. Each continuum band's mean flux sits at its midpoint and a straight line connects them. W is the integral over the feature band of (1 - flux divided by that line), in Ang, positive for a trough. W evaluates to -1.6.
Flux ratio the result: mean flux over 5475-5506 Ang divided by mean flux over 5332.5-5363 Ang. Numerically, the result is 1.02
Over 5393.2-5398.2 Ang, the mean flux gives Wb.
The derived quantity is 2.23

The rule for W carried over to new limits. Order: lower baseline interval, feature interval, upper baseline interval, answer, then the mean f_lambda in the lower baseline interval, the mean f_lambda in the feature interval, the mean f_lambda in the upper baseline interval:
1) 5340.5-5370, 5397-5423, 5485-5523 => 1.60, 2.1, 1.97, 2.1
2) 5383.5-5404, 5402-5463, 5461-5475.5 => 0.04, 2.09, 2.04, 1.99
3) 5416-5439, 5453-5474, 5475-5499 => 0.42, 1.99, 2.07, 2.18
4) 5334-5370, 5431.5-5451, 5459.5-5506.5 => -0.08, 2.1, 2.11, 2.1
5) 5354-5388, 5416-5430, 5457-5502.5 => 0.80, 2.08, 1.98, 2.12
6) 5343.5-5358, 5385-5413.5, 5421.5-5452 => 1.23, 2.21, 2.03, 2.06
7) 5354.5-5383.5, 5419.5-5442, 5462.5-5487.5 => 0.46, 2.09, 2.03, 2.06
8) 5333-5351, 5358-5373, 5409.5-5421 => 0.54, 2.09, 1.99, 2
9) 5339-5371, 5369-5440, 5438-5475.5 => 1.89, 2.1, 2.04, 2.1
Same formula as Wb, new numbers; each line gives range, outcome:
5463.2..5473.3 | 2.01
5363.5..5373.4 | 2.06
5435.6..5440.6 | 2.13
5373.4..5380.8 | 2.1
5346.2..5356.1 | 2.2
